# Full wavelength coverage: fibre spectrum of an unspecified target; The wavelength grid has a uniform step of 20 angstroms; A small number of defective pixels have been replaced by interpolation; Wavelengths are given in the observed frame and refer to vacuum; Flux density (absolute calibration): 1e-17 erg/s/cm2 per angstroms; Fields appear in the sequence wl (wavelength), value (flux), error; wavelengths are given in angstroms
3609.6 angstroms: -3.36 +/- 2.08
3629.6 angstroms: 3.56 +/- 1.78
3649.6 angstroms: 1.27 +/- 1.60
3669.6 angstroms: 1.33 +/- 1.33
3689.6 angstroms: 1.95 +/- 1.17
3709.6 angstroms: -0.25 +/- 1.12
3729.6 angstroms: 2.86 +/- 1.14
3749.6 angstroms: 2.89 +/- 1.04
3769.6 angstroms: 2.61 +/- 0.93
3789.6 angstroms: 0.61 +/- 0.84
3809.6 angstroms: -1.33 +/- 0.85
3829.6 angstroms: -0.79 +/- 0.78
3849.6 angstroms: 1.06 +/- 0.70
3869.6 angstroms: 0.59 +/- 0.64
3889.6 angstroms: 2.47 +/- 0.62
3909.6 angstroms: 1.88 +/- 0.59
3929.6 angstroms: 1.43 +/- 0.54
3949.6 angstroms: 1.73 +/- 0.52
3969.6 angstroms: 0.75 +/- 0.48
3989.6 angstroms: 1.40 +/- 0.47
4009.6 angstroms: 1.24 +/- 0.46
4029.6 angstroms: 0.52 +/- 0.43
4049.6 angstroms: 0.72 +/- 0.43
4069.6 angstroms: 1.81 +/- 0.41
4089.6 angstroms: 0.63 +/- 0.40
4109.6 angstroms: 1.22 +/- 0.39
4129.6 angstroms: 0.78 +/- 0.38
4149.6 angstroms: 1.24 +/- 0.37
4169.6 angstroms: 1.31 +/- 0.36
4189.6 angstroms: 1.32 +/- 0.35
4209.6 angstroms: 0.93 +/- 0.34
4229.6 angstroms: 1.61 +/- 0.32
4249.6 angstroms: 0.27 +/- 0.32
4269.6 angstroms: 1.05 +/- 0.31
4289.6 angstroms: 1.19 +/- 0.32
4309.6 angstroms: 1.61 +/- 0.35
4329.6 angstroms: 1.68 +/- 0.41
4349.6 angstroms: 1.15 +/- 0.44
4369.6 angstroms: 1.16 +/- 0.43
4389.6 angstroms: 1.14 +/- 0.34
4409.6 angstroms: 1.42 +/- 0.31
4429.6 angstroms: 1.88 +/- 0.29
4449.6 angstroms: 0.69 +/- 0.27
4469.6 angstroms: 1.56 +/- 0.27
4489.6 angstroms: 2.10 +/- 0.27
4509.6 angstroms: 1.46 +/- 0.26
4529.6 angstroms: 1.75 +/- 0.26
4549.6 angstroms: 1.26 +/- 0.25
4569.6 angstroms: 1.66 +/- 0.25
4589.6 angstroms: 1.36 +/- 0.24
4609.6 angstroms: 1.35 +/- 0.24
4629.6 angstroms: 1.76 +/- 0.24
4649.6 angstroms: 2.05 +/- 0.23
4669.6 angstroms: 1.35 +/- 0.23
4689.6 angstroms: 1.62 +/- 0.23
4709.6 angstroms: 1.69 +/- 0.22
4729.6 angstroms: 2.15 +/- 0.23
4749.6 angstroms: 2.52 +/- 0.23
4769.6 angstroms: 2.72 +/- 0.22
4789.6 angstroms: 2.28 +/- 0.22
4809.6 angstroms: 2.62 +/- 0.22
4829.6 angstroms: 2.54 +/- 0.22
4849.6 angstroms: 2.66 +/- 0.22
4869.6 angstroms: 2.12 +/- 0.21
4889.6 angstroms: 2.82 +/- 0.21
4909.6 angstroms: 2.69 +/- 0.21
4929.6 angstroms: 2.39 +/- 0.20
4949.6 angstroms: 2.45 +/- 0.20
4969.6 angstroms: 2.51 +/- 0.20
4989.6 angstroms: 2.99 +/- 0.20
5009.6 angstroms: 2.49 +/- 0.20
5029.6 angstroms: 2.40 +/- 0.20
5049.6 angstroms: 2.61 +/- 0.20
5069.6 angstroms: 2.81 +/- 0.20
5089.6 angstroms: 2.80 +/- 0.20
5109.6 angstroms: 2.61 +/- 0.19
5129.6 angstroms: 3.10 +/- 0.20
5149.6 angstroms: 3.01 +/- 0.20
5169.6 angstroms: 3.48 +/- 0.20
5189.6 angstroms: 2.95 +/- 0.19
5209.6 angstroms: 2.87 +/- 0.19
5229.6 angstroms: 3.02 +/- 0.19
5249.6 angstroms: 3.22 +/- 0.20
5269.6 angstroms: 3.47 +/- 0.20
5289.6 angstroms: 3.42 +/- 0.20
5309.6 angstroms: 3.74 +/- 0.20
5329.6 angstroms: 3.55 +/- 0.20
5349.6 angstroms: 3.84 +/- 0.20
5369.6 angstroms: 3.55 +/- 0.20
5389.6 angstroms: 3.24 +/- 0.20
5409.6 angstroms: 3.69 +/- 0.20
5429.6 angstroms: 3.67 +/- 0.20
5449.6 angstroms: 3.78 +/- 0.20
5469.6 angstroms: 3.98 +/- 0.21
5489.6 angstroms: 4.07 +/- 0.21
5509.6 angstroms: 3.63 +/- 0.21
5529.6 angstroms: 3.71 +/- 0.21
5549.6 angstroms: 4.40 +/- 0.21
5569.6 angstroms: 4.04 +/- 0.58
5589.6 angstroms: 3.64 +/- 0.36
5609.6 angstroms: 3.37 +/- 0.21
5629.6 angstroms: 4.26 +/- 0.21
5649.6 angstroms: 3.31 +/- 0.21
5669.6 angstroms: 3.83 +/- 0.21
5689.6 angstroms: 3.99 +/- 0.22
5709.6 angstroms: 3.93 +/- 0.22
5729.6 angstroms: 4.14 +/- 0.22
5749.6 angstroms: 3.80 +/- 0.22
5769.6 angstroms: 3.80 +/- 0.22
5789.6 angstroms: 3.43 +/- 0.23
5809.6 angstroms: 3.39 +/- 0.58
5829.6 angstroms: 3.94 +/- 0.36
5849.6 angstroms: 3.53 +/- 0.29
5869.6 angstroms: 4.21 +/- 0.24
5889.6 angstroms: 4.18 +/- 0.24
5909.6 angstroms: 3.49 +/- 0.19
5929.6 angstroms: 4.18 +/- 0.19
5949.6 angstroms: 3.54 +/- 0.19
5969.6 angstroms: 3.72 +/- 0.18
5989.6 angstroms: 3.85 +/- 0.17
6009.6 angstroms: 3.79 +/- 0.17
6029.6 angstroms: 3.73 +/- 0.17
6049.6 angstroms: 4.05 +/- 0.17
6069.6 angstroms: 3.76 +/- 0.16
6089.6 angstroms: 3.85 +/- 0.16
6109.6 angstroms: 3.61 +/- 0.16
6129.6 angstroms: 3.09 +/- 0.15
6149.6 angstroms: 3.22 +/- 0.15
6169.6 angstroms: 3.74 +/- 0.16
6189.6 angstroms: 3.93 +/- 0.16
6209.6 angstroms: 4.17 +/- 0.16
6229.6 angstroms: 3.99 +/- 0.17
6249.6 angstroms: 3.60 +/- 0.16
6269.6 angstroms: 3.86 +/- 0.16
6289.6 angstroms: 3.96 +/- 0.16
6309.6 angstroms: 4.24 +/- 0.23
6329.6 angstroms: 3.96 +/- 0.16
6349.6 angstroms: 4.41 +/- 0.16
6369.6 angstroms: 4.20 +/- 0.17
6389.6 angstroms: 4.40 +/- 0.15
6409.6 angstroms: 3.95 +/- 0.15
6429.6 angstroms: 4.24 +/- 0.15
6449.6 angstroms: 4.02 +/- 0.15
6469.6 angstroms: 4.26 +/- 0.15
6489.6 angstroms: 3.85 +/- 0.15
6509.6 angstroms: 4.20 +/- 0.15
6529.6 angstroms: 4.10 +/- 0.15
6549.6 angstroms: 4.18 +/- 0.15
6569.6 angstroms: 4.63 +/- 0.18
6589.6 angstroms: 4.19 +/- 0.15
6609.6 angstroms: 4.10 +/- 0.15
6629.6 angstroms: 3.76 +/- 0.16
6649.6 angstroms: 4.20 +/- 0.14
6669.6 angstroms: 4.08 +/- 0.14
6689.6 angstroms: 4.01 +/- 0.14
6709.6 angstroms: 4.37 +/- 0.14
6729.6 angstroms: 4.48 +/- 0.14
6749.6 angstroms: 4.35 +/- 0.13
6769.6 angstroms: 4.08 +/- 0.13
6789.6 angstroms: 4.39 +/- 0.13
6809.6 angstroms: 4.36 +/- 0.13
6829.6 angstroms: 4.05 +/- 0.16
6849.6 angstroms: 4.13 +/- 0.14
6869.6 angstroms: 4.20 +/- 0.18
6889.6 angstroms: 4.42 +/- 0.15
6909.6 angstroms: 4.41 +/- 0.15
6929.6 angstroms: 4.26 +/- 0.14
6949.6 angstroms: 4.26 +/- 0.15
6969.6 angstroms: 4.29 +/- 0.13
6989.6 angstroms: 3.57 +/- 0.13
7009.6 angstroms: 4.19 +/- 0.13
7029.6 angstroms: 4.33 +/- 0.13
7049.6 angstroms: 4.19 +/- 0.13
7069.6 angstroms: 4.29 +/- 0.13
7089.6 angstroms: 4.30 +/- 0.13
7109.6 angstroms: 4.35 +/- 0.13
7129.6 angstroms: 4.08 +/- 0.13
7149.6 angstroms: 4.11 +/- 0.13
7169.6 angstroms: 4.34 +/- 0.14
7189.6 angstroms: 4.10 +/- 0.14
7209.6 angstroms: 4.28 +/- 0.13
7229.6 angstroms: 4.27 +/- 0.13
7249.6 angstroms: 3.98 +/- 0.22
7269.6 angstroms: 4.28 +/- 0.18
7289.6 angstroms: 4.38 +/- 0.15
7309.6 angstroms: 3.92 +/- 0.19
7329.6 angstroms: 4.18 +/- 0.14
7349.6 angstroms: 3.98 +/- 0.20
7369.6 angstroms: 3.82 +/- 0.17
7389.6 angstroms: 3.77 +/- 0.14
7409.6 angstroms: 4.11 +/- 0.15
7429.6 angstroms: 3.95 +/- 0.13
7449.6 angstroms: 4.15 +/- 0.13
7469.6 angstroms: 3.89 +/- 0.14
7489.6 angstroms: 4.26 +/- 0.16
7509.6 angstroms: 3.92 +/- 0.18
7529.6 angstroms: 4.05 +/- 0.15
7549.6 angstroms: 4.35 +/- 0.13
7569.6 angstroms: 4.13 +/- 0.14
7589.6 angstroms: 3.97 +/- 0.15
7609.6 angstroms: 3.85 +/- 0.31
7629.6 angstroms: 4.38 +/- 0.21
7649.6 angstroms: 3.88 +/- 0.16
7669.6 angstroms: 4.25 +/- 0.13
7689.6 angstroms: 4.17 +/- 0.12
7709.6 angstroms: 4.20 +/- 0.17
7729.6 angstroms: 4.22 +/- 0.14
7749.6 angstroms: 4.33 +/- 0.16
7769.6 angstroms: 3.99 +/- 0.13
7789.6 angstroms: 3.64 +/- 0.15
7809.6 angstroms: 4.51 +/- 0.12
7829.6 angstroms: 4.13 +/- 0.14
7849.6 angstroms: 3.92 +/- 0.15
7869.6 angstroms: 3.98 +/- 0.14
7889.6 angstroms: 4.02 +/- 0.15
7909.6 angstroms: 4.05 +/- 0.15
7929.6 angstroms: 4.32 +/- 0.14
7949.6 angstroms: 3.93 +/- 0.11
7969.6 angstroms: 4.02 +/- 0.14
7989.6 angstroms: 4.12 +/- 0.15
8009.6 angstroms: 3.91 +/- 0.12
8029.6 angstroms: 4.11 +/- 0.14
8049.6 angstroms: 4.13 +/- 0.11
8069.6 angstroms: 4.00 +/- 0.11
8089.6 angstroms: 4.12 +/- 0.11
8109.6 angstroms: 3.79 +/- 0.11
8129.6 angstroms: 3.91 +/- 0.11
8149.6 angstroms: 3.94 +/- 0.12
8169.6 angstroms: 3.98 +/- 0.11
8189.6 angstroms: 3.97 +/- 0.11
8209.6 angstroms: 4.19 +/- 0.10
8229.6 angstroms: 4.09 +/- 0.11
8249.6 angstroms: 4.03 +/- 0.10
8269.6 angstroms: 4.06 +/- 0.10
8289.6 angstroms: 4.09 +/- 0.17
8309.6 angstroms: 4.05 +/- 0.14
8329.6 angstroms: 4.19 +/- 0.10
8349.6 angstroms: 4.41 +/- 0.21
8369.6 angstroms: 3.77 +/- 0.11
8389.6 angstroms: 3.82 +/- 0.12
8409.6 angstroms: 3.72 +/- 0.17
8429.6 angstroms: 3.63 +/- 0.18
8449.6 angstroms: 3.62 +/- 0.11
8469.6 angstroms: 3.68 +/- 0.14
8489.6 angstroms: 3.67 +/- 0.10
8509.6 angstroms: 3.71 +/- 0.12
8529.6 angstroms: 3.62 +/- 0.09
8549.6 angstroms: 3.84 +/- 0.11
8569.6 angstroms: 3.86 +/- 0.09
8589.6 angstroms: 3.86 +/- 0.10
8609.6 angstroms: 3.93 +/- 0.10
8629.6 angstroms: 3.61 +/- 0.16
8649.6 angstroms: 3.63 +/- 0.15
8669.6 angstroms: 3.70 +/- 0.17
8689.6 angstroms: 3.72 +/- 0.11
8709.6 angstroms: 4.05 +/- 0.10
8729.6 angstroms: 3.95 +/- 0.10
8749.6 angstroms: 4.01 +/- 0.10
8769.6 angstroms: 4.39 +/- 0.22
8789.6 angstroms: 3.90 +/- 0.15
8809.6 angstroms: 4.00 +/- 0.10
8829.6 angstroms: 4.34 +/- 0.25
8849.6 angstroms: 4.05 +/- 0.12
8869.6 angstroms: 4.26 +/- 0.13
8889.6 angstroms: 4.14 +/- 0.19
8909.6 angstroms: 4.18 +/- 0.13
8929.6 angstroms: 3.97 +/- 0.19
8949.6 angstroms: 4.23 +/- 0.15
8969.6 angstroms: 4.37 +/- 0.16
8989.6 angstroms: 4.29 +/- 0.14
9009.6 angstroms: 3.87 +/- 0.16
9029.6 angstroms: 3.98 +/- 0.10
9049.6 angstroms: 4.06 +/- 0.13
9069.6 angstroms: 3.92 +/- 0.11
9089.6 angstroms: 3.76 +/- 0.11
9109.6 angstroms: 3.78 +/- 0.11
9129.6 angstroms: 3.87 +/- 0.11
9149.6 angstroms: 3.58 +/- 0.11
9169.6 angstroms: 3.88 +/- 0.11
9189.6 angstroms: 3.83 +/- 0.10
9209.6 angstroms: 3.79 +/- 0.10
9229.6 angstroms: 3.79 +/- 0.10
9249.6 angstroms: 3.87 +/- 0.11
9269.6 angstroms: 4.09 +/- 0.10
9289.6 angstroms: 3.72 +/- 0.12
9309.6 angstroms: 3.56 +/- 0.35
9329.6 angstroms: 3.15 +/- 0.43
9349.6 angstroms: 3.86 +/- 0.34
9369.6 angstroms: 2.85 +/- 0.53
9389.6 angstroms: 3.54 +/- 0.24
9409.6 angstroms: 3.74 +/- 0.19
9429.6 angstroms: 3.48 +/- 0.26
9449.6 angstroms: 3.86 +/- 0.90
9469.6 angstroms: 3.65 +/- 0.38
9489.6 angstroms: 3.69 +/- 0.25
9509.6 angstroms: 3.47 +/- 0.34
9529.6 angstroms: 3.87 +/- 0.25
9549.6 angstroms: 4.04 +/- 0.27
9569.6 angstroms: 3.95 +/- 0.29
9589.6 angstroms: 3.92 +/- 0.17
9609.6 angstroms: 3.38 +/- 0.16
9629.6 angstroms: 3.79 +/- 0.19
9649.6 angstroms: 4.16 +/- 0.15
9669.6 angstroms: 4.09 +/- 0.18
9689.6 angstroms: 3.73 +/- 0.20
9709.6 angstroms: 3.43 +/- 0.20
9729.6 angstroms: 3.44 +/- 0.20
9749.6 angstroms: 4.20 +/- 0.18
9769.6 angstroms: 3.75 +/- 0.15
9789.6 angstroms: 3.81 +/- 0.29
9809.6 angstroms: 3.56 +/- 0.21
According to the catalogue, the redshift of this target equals 0.186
